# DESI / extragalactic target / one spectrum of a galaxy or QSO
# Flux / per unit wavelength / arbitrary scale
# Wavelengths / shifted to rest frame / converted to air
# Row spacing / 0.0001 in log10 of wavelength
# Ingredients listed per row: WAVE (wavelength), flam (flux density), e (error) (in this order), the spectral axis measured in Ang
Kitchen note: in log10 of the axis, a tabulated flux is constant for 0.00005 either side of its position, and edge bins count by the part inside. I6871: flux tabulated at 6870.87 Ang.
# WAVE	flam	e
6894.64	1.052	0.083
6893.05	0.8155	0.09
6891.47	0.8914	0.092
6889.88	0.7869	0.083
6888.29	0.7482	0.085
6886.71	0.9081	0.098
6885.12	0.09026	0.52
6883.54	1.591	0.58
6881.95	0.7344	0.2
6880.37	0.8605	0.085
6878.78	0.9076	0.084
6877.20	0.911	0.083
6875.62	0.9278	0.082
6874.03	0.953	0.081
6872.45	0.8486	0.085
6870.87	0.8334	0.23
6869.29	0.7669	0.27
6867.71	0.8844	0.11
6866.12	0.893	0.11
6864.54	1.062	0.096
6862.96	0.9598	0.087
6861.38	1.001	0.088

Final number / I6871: 0.8334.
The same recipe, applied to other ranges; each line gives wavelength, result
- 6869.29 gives 0.7669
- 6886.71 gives 0.9081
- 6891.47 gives 0.8914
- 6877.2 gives 0.911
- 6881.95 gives 0.7344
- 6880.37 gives 0.8605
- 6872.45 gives 0.8486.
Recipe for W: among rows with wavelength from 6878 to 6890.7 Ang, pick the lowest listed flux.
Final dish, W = 0.09026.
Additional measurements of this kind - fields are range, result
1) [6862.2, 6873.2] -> 0.7669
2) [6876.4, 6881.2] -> 0.8605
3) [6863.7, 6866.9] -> 0.893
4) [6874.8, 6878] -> 0.911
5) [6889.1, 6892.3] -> 0.7869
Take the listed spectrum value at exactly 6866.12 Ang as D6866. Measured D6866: 0.893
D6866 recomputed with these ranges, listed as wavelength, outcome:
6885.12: 0.09026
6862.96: 0.9598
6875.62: 0.9278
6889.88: 0.7869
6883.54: 1.591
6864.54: 1.062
